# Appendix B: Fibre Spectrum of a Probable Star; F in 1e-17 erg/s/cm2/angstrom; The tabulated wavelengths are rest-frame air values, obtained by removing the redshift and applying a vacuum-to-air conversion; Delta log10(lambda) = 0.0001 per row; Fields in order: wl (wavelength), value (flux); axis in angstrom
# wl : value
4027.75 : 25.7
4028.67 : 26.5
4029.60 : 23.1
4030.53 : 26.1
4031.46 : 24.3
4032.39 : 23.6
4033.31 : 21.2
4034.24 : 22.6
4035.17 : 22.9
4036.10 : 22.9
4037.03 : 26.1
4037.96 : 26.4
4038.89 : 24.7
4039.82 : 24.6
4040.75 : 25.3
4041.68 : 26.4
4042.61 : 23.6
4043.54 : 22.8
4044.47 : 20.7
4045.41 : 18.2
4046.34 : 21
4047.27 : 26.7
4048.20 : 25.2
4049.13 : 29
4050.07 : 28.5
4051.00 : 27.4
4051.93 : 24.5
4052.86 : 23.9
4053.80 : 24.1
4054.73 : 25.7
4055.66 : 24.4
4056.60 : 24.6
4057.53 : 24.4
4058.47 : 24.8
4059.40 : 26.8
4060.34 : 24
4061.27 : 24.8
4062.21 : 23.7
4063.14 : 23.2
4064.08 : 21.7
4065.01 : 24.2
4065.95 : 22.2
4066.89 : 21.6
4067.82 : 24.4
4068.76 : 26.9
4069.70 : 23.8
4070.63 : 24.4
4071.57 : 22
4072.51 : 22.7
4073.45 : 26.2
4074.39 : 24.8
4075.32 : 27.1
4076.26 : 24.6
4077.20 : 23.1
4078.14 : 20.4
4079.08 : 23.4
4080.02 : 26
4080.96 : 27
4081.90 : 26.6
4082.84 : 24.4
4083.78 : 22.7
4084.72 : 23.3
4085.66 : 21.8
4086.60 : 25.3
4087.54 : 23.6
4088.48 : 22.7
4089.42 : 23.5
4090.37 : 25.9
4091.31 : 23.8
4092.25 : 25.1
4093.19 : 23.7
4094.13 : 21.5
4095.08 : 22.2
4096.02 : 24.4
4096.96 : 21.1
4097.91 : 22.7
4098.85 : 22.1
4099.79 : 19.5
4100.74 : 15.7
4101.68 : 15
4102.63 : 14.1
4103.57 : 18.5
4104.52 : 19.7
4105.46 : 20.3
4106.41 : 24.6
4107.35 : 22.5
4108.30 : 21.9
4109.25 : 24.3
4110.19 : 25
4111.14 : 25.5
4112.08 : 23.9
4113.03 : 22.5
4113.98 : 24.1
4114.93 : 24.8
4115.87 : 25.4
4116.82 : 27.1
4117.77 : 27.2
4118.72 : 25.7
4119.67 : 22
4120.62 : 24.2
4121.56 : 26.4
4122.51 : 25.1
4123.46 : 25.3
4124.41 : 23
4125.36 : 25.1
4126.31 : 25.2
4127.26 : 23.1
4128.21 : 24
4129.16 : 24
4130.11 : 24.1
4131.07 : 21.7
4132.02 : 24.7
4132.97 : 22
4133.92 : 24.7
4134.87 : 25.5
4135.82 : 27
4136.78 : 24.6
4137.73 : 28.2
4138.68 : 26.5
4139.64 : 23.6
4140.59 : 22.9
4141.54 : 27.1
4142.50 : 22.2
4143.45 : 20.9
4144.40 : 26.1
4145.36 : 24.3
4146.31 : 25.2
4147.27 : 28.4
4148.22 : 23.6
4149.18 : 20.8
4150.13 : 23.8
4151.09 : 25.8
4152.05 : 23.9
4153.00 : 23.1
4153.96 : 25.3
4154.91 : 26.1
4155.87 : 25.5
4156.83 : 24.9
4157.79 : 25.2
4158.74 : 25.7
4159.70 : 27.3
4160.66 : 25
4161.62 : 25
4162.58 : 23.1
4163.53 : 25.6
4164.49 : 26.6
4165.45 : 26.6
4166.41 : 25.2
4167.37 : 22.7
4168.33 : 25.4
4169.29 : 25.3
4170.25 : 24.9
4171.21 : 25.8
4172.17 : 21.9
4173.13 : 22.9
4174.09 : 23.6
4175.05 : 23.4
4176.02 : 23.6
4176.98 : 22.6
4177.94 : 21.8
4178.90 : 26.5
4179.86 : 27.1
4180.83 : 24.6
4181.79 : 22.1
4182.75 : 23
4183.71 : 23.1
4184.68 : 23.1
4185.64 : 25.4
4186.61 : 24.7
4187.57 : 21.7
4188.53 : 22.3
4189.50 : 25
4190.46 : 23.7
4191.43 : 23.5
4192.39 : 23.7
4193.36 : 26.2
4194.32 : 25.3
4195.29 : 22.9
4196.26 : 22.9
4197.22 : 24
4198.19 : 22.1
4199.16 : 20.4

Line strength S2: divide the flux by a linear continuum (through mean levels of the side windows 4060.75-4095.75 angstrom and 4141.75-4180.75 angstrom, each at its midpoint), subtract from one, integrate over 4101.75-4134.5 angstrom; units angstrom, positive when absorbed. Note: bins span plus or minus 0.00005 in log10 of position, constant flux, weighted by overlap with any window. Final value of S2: 1.0 angstrom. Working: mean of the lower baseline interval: 23.9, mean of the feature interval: 23.5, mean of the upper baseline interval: 24.6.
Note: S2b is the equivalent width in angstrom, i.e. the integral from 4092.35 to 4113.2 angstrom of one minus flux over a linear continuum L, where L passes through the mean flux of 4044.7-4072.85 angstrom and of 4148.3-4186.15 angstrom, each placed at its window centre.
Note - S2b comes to 2.5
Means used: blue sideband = 24.3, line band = 21.4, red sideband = 24.4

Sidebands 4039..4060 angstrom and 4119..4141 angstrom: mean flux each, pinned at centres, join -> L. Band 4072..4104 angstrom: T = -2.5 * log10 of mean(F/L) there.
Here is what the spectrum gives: 0.08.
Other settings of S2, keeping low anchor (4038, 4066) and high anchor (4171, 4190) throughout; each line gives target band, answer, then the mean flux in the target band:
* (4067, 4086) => 0.03 angstrom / 24.2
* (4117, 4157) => -1.12 angstrom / 24.6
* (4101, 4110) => 1.48 angstrom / 20.2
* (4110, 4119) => -0.39 angstrom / 25.1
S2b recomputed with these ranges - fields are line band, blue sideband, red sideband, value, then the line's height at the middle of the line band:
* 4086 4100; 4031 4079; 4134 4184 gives 0.7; 24.3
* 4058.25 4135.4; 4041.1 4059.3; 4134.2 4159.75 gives 3.8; 24.7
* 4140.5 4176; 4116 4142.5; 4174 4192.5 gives -0.6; 24.2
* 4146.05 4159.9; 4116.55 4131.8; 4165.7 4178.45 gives -0.5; 24.1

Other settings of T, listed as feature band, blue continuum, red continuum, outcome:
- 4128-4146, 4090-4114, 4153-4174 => -0.04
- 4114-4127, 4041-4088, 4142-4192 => -0.03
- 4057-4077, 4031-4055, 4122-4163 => 0.01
